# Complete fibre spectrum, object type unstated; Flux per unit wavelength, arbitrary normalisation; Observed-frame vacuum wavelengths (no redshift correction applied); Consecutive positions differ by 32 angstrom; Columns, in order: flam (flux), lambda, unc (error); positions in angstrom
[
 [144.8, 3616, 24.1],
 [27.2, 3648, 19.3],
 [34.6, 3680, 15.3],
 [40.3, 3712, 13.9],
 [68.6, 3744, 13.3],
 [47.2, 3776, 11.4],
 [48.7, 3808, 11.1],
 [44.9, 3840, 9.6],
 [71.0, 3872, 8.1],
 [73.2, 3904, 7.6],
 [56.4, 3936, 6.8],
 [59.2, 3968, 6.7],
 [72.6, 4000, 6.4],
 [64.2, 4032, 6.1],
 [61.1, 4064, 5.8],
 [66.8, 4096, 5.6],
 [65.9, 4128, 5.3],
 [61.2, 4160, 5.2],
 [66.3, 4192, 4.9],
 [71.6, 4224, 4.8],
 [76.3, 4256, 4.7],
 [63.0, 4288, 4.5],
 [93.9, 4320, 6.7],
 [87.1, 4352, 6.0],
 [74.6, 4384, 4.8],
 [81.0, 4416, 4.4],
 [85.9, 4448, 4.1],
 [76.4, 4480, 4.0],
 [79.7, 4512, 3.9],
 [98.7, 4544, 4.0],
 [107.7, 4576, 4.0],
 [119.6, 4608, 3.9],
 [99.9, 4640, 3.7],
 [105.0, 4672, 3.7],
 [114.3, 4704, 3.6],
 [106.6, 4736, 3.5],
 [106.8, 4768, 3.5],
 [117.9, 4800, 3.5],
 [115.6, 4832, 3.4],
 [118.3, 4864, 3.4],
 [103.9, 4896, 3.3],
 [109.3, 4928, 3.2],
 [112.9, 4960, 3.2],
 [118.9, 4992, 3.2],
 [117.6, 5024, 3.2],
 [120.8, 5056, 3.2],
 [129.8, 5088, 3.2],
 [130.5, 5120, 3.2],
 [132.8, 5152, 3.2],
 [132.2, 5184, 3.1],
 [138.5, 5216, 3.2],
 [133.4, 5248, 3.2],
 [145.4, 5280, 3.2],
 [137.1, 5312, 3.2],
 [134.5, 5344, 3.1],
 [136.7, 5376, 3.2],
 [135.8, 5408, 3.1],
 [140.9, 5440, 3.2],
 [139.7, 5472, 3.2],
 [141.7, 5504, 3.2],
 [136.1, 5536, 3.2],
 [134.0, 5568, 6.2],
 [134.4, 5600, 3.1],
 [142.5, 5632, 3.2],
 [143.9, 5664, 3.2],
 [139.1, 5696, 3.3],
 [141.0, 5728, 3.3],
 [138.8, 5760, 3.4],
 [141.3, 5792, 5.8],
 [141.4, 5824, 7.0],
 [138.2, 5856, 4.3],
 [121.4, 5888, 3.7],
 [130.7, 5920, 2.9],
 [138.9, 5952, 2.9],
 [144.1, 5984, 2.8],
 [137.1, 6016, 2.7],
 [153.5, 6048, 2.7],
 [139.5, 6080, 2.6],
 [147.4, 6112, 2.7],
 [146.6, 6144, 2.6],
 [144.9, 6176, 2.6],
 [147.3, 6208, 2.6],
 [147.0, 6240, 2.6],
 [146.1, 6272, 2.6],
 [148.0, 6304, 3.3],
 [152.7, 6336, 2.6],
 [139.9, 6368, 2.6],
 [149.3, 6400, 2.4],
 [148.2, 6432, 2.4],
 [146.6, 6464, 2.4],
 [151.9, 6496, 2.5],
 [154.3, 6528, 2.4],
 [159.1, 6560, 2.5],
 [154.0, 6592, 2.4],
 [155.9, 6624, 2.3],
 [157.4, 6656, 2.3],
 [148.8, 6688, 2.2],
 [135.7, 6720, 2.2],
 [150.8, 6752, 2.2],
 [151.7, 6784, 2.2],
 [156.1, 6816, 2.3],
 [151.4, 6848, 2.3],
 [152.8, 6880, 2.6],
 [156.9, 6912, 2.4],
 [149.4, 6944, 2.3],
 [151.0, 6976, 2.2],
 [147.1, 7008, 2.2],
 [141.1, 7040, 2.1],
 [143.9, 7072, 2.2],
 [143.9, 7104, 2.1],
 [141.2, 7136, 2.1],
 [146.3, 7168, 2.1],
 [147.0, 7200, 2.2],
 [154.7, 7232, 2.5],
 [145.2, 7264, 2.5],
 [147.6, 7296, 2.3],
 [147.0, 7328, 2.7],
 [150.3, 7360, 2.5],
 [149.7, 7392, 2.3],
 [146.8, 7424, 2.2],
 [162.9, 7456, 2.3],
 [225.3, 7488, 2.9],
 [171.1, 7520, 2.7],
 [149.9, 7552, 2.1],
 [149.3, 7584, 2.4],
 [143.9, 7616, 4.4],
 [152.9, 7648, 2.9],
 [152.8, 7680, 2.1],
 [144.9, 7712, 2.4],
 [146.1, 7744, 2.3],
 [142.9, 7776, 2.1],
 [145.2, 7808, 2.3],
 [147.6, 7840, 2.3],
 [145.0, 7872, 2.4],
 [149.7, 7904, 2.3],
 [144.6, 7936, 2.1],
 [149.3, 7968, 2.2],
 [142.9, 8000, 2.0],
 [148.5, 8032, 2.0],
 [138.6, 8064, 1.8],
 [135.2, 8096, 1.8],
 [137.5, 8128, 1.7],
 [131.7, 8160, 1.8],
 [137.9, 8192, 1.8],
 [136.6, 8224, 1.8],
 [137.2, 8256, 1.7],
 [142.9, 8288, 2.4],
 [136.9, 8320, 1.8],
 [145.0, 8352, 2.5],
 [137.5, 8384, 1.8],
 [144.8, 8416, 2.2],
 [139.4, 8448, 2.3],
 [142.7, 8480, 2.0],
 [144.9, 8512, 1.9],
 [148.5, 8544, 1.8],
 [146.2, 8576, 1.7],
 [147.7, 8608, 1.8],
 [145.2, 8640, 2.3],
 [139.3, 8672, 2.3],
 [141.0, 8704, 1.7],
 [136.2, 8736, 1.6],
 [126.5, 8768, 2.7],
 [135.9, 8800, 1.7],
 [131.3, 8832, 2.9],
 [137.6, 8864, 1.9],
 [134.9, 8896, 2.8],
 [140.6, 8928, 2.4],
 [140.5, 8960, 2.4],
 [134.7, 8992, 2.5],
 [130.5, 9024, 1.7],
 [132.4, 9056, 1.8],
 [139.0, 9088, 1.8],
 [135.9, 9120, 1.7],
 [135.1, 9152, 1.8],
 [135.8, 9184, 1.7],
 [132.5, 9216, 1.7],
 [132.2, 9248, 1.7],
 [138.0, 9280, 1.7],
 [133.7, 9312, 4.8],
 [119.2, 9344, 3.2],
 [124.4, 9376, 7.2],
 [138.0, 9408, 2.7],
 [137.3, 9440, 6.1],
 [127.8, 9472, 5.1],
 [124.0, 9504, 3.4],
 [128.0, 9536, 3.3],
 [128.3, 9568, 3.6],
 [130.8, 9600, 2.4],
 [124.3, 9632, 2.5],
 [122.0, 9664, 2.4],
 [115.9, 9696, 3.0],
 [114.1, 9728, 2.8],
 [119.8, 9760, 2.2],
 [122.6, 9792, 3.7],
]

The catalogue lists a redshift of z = 0.140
